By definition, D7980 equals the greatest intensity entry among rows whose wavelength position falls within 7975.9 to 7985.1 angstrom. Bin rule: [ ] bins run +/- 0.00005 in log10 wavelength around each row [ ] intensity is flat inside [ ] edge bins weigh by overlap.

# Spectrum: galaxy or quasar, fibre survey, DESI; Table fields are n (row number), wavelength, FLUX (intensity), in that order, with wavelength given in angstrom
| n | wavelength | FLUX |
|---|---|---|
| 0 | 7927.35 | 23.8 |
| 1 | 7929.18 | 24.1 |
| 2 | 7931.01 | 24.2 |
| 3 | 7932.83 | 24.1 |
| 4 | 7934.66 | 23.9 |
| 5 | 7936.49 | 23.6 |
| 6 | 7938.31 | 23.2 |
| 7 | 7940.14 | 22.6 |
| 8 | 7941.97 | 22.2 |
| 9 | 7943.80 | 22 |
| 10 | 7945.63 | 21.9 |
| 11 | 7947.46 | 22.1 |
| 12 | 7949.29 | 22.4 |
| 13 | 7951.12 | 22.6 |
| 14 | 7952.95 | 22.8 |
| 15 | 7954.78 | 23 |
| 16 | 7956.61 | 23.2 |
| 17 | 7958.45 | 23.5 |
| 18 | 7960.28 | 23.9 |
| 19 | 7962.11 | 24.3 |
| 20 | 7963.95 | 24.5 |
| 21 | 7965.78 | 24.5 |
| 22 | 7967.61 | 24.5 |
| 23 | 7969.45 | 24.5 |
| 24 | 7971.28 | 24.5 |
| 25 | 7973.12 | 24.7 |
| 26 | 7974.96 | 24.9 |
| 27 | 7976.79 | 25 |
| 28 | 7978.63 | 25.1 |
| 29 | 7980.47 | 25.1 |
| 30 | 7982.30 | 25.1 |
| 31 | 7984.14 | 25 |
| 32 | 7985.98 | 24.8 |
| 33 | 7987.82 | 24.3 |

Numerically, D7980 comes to 25.1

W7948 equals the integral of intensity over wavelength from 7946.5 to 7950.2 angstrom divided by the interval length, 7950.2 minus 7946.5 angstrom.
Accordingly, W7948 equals 22.2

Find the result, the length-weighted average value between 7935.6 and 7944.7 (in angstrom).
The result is 22.7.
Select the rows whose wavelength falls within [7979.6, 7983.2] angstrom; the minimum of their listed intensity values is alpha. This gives 25.1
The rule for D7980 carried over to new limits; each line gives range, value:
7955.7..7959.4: 23.5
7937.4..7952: 23.2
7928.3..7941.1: 24.2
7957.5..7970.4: 24.5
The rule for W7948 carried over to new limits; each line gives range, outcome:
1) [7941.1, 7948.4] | 22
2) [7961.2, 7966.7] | 24.4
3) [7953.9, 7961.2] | 23.4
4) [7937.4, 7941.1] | 22.9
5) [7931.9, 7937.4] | 23.9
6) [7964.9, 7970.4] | 24.5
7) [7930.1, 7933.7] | 24.2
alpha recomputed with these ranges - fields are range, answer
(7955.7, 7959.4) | 23.2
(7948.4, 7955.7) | 22.4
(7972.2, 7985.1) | 24.7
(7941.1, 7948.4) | 21.9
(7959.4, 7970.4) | 23.9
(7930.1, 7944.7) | 22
